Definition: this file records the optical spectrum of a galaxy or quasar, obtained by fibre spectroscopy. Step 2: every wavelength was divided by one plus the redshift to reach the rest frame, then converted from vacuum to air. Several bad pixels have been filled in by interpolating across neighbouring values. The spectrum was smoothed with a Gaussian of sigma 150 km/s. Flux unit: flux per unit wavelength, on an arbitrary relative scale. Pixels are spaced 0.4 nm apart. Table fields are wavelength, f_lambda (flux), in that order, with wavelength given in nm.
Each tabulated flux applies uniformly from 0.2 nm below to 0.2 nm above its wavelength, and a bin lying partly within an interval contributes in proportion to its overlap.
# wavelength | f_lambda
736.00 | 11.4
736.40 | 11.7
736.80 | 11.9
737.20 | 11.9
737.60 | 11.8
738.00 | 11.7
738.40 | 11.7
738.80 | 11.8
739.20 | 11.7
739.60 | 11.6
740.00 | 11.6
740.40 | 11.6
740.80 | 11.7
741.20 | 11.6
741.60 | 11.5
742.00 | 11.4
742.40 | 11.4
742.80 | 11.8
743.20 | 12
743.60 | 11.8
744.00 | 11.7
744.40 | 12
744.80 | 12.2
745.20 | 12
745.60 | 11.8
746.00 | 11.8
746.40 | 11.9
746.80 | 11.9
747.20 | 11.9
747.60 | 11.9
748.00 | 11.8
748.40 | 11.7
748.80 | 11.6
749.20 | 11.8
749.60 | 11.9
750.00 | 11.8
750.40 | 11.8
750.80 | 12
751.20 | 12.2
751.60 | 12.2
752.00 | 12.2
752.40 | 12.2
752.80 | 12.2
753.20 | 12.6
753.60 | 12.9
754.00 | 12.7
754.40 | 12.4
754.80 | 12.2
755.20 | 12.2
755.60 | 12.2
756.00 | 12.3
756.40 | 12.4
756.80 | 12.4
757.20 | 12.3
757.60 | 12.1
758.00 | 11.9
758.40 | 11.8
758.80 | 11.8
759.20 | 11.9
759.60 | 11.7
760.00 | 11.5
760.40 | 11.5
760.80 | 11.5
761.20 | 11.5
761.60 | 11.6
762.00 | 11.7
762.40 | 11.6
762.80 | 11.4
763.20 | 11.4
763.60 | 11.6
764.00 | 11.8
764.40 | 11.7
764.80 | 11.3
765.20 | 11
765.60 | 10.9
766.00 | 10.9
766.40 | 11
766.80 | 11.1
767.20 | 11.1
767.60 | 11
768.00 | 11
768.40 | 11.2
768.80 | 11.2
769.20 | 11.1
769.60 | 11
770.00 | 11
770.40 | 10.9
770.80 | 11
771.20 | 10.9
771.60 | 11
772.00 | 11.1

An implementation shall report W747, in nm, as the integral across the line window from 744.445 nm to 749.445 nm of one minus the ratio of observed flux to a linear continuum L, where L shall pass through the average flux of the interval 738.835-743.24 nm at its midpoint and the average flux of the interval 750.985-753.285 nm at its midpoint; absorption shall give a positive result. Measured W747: 0.038 nm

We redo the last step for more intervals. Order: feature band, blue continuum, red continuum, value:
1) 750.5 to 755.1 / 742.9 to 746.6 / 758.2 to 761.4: -0.22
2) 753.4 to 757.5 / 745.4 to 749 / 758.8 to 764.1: -0.25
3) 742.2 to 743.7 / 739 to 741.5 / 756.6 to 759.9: -0.01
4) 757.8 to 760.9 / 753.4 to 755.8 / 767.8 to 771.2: 0.07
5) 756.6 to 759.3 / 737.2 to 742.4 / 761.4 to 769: -0.15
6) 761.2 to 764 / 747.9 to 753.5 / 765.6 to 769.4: -0.06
